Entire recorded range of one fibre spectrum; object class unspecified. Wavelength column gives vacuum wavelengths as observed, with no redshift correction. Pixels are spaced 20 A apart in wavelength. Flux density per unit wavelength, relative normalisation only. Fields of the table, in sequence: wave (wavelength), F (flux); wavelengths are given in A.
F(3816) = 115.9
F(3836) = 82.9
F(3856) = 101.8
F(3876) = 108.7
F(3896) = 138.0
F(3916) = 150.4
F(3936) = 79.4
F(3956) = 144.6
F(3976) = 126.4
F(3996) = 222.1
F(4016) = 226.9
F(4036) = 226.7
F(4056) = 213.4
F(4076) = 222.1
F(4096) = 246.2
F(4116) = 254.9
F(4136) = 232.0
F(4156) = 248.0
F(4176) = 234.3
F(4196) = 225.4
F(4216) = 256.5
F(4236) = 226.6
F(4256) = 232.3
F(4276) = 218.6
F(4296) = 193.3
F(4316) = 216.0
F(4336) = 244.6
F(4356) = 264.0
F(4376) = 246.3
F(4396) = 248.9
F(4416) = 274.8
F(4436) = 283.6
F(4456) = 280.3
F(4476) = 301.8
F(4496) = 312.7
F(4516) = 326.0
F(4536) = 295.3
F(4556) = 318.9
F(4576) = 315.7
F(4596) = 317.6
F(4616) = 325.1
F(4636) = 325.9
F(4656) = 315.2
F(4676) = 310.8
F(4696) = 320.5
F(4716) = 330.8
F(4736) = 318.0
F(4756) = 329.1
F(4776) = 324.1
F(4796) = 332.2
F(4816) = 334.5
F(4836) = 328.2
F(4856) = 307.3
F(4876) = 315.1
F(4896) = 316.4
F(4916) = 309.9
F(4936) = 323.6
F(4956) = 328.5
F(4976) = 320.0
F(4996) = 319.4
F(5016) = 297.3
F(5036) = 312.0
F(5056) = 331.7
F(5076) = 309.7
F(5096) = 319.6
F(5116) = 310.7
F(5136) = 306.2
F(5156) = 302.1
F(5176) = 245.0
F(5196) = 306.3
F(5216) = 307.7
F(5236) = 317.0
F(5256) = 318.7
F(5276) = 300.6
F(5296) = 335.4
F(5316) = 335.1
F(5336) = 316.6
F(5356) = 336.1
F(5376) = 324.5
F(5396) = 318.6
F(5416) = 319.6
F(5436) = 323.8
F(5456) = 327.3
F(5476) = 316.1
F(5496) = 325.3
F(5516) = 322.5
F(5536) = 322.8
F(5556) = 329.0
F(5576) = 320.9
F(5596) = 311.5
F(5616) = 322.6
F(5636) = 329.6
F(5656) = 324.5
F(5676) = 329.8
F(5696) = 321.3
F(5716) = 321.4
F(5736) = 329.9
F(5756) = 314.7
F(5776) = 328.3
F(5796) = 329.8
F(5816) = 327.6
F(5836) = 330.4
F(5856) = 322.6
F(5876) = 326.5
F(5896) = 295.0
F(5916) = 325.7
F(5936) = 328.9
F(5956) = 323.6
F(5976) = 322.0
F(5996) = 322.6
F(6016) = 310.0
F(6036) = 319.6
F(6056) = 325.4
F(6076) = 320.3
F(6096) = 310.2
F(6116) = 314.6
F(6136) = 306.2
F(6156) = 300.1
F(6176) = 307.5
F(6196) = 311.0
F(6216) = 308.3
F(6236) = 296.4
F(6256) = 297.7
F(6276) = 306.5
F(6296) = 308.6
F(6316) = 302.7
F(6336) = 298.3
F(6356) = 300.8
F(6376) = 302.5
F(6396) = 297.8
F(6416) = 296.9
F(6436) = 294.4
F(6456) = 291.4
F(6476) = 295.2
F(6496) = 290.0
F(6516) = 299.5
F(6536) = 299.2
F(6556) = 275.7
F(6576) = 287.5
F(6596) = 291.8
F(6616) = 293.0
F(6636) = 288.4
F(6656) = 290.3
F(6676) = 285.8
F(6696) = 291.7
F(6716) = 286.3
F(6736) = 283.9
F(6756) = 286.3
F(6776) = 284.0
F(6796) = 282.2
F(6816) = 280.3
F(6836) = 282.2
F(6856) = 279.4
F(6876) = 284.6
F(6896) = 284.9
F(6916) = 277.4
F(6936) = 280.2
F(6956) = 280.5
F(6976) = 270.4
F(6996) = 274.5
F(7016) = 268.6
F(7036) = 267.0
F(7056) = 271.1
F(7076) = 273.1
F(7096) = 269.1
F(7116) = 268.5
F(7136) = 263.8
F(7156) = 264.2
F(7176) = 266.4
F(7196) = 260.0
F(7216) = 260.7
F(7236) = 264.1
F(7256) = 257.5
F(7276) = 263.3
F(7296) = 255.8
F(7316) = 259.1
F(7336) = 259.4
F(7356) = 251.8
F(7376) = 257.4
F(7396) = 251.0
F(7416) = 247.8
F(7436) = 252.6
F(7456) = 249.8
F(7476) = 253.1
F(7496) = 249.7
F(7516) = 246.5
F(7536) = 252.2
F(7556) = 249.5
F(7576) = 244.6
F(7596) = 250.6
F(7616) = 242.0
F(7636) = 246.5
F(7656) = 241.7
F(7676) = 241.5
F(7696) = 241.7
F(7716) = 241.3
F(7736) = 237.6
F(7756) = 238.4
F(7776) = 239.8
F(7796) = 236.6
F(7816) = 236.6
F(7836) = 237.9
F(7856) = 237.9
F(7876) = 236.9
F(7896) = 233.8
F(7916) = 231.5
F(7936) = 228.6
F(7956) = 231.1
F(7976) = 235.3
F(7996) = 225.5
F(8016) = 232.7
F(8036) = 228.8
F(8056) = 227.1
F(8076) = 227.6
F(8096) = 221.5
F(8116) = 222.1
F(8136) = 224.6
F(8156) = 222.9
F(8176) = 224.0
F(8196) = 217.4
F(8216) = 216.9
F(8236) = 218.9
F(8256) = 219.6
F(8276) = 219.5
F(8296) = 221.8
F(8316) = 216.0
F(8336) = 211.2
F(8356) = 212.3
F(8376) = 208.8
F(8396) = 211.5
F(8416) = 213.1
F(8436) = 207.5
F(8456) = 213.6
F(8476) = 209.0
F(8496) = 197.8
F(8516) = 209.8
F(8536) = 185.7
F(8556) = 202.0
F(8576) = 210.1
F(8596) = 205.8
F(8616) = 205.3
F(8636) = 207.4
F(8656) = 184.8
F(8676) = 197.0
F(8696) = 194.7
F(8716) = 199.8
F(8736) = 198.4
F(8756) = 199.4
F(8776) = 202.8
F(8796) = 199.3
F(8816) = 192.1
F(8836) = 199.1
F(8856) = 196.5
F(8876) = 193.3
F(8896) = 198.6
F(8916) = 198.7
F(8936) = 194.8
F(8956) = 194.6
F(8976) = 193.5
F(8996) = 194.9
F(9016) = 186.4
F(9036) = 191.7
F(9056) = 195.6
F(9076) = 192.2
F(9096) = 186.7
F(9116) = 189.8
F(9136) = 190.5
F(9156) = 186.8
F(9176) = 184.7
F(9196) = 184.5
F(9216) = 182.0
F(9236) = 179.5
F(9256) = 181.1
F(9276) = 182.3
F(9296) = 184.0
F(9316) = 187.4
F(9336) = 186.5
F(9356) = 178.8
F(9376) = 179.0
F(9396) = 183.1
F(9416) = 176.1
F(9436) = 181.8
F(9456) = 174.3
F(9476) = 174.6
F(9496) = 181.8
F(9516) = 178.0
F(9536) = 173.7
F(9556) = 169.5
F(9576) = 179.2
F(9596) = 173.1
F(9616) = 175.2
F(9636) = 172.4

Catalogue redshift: 0.000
